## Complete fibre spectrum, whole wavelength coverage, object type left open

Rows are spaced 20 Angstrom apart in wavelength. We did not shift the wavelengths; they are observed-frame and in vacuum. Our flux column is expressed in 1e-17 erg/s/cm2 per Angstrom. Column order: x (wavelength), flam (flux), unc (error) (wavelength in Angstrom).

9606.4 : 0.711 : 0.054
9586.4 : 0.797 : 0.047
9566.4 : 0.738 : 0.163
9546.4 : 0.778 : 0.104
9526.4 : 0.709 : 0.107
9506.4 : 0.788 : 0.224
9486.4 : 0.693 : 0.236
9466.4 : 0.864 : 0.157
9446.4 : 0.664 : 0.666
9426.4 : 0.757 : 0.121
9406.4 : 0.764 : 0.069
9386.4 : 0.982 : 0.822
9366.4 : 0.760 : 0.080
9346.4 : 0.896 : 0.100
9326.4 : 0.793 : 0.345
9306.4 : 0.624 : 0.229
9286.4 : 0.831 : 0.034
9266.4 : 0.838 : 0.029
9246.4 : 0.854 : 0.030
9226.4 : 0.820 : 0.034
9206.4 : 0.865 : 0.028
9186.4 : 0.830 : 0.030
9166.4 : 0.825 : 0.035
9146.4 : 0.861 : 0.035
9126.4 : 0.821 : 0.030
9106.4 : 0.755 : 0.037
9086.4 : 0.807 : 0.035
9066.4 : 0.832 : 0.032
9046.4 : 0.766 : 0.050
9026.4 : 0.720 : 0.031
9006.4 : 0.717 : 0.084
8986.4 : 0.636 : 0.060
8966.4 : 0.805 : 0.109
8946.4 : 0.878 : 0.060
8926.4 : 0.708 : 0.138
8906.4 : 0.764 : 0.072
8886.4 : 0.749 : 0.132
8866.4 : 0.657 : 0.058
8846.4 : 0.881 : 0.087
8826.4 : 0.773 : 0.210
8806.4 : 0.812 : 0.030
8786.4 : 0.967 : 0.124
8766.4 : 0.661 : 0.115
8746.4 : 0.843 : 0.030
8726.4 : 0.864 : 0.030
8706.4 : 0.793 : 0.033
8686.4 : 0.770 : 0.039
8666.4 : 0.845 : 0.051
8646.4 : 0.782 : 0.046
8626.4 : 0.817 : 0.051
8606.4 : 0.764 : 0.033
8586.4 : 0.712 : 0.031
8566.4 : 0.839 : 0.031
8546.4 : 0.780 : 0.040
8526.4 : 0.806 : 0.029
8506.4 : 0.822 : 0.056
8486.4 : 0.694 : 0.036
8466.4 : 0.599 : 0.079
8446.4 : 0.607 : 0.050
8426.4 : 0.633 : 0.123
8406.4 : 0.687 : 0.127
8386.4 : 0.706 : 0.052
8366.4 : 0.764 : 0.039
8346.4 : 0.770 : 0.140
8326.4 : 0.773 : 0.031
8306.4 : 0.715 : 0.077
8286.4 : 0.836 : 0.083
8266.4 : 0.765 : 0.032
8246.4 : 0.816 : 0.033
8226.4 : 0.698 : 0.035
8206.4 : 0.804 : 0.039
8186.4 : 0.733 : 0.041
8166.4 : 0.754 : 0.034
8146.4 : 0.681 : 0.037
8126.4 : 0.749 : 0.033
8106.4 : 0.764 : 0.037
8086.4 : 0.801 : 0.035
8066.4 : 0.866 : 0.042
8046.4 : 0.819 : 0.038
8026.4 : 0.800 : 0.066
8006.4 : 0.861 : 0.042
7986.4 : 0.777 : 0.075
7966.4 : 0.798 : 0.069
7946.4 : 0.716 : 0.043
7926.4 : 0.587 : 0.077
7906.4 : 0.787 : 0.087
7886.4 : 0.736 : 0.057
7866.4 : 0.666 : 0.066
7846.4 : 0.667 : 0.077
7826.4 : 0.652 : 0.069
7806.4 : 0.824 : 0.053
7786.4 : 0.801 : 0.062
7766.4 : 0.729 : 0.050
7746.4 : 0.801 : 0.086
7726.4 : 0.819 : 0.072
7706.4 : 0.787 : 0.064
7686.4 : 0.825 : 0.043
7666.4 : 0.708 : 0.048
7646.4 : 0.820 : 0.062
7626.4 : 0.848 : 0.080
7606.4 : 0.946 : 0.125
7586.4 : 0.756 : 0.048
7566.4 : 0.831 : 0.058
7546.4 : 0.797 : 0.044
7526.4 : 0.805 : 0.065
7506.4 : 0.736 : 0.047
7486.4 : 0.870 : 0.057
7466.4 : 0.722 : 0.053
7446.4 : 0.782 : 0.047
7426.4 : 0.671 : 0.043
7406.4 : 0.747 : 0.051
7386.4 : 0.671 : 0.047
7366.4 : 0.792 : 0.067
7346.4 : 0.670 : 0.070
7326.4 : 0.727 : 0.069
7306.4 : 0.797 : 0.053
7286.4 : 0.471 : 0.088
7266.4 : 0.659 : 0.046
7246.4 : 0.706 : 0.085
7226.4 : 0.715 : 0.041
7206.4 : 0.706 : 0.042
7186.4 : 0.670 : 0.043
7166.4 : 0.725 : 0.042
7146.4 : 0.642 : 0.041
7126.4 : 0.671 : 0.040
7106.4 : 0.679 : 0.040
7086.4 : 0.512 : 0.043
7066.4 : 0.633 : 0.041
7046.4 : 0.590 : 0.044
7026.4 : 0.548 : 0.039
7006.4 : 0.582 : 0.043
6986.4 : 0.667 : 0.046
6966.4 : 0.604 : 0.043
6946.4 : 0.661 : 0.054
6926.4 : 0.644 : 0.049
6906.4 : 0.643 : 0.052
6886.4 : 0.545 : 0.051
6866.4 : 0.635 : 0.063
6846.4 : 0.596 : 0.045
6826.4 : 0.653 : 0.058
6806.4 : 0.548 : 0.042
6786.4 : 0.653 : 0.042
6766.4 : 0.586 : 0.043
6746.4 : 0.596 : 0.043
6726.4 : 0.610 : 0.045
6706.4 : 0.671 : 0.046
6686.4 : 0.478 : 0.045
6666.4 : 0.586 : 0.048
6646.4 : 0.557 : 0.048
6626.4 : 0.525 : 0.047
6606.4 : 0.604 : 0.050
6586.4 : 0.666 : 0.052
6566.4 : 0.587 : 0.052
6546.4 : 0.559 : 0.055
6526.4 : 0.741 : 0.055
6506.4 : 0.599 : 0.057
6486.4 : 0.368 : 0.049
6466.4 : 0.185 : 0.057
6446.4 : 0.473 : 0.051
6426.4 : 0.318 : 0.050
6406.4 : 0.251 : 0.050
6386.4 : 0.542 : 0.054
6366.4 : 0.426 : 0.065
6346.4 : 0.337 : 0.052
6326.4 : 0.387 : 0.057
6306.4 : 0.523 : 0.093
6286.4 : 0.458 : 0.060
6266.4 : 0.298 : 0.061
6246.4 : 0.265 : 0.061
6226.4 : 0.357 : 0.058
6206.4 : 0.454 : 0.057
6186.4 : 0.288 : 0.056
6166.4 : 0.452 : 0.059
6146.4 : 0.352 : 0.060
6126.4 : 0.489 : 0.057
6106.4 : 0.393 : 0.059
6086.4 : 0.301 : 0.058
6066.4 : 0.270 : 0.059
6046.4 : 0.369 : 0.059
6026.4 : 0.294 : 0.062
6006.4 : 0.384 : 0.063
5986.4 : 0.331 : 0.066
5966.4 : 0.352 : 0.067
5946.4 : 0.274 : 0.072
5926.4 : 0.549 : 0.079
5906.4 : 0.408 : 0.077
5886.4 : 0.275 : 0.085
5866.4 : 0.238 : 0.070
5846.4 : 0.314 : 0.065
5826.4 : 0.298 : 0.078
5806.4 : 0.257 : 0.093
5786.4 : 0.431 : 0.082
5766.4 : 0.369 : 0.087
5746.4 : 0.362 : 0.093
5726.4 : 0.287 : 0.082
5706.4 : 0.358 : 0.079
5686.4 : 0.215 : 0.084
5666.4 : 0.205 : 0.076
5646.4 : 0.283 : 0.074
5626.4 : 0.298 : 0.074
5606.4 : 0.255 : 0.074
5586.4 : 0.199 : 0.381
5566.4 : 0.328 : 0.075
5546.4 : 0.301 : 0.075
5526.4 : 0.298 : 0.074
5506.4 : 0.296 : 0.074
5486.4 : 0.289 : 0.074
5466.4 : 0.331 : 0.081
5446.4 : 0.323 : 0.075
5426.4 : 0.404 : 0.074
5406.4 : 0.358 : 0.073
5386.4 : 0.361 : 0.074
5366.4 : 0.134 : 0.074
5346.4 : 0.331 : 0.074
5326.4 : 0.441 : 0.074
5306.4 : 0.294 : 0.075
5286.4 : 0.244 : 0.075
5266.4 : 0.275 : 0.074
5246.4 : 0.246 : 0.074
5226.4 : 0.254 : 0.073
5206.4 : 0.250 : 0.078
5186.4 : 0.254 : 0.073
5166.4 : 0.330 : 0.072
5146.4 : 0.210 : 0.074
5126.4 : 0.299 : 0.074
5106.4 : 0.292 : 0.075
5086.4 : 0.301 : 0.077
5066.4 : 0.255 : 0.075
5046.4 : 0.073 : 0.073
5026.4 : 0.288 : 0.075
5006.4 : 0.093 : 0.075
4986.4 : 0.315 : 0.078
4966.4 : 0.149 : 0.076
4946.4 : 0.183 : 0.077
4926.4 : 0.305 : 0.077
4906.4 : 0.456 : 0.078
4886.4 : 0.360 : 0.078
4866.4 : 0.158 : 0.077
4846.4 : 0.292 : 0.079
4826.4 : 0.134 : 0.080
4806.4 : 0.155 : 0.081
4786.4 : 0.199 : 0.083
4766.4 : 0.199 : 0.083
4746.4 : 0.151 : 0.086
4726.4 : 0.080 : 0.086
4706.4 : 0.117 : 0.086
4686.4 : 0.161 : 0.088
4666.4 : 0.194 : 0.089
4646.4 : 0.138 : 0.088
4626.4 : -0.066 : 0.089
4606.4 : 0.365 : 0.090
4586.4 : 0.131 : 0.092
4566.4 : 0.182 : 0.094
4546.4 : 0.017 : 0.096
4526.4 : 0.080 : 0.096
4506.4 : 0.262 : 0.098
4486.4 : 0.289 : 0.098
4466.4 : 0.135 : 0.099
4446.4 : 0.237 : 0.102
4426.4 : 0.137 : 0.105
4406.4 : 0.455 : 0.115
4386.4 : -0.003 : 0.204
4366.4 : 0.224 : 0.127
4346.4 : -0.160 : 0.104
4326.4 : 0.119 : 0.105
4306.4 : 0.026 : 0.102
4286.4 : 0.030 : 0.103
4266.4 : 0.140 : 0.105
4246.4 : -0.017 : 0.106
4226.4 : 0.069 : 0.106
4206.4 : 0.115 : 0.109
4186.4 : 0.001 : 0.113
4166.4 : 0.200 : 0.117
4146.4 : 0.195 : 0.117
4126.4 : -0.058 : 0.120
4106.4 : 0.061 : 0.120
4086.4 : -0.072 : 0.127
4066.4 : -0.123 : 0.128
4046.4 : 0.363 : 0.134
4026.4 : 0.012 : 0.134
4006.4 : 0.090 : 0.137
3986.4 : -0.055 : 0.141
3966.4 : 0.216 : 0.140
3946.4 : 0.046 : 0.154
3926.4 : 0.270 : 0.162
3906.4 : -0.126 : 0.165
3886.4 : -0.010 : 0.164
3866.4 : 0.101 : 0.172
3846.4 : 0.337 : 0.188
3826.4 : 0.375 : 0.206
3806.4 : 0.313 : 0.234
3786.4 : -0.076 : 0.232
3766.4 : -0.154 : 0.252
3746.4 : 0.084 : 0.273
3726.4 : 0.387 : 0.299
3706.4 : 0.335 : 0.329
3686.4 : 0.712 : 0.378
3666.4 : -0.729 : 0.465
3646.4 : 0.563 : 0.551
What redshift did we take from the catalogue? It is 0.63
